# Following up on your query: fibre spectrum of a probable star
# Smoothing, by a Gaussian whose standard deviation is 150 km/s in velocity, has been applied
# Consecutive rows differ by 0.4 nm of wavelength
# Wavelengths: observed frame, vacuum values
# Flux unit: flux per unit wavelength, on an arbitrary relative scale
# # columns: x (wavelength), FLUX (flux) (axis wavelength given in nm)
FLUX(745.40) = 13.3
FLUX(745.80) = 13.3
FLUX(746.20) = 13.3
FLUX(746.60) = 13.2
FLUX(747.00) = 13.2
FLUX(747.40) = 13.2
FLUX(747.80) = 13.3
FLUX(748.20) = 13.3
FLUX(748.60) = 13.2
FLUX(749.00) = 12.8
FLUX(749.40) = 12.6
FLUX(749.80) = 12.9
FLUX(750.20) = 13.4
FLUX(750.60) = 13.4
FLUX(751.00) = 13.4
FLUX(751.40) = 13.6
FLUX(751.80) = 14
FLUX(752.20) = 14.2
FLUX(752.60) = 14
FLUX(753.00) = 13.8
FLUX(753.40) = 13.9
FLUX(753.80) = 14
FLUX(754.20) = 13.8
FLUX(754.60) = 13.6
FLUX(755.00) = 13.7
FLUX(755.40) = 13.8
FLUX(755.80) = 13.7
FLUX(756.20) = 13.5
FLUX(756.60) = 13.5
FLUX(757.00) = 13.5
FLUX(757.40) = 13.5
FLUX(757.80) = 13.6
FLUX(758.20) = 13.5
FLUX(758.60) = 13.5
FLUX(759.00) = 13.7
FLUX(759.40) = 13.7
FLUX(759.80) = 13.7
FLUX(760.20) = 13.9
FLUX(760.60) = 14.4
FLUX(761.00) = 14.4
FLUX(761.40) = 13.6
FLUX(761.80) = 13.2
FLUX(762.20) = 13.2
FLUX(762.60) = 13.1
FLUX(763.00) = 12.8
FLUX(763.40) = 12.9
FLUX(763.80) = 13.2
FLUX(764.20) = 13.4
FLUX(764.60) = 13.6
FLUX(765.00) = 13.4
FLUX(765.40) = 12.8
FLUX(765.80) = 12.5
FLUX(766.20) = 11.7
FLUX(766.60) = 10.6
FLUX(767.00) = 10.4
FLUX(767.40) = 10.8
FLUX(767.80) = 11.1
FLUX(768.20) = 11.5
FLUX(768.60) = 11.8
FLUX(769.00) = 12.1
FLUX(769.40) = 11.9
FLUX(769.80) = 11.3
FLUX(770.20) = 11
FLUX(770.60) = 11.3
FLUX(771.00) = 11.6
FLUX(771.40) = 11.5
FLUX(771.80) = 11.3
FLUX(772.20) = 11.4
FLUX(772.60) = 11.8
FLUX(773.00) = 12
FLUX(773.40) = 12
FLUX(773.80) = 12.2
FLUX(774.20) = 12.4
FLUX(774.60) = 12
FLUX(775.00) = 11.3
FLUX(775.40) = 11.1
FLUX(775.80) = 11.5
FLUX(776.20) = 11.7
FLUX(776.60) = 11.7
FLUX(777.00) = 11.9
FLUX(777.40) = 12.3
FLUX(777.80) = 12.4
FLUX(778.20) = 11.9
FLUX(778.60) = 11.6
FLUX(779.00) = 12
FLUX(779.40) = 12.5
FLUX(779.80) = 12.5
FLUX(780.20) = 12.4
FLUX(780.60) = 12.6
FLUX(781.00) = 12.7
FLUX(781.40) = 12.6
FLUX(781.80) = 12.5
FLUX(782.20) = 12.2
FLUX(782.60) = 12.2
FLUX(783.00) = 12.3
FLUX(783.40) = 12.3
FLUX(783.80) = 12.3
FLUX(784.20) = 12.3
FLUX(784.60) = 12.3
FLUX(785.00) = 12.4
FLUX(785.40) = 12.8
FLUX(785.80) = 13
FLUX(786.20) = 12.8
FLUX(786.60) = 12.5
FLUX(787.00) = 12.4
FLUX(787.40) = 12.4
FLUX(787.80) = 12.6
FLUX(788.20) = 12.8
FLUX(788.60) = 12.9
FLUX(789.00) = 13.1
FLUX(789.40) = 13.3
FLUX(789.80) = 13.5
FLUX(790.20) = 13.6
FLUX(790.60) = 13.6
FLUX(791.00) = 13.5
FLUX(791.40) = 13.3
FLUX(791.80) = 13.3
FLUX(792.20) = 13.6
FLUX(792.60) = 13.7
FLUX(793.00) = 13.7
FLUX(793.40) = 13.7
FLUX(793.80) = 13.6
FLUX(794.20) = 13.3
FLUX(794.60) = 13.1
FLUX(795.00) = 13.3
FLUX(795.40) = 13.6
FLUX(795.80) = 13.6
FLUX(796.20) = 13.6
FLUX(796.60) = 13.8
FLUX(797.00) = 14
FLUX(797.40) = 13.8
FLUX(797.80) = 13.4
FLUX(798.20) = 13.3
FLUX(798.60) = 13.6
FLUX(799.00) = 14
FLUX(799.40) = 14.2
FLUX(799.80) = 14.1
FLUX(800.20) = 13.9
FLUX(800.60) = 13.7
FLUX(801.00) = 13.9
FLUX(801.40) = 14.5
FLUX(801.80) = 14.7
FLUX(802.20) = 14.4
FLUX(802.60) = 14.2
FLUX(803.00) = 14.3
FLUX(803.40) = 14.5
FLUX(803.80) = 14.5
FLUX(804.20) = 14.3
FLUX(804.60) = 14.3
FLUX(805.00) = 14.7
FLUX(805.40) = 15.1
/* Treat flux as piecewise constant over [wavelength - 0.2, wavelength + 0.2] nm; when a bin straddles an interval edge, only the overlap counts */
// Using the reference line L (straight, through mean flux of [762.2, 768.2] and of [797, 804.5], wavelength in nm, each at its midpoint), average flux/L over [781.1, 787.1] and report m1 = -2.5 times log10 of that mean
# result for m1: 0.07 mag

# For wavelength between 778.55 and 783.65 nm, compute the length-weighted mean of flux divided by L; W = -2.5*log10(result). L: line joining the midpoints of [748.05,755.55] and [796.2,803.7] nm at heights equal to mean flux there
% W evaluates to 0.12 mag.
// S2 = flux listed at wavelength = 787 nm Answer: 12.4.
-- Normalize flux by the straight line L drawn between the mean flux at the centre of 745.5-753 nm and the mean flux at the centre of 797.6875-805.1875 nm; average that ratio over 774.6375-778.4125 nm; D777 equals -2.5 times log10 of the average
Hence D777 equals 0.17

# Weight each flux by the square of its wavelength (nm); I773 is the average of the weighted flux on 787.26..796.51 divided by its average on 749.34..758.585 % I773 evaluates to 1.1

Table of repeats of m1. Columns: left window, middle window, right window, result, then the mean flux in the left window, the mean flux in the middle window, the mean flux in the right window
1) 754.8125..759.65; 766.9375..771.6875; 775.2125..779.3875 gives 0.105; 13.6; 11.4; 11.8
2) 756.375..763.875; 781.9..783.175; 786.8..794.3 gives 0.091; 13.5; 12.3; 13.3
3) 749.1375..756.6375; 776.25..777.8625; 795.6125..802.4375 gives 0.148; 13.6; 12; 13.9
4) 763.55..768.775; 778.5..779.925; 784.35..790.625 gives 0.033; 12.1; 12.2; 12.9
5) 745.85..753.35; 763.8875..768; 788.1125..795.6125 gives 0.114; 13.4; 12.1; 13.4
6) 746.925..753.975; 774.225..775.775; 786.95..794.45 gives 0.154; 13.5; 11.6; 13.3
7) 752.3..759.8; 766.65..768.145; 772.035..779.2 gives 0.167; 13.7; 10.8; 11.8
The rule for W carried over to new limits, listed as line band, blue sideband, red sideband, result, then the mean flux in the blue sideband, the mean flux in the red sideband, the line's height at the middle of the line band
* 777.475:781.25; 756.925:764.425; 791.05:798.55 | 0.10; 13.5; 13.5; 13.5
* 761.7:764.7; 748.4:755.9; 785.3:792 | 0.02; 13.6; 13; 13.4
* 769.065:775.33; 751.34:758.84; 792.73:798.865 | 0.17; 13.7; 13.6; 13.7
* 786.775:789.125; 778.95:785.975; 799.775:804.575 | 0.02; 12.4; 14.3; 13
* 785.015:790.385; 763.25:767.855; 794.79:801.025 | 0.03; 12.2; 13.7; 13.3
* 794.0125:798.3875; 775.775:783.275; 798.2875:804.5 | 0.01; 12.2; 14.2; 13.7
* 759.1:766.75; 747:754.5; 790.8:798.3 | 0.03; 13.5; 13.5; 13.5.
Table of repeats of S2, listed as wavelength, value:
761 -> 14.4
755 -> 13.7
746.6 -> 13.2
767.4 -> 10.8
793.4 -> 13.7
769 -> 12.1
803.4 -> 14.5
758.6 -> 13.5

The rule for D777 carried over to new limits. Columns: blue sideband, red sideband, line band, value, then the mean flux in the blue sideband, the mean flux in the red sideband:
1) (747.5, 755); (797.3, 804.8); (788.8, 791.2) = 0.04 mag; 13.5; 14.1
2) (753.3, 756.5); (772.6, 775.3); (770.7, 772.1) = 0.07 mag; 13.7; 11.9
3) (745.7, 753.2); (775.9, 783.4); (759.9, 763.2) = -0.05 mag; 13.4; 12.2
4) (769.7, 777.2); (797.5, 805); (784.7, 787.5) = 0.01 mag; 11.6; 14.1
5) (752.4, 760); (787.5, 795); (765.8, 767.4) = 0.22 mag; 13.7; 13.3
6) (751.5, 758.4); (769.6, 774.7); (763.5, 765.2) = -0.06 mag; 13.7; 11.7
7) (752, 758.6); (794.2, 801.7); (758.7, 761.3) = -0.02 mag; 13.7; 13.7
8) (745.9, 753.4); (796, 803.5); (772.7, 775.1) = 0.14 mag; 13.4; 14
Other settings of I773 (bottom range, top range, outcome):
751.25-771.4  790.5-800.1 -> 1.15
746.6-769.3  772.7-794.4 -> 1.02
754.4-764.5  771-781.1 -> 0.92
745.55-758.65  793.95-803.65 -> 1.16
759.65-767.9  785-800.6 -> 1.13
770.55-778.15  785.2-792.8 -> 1.15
